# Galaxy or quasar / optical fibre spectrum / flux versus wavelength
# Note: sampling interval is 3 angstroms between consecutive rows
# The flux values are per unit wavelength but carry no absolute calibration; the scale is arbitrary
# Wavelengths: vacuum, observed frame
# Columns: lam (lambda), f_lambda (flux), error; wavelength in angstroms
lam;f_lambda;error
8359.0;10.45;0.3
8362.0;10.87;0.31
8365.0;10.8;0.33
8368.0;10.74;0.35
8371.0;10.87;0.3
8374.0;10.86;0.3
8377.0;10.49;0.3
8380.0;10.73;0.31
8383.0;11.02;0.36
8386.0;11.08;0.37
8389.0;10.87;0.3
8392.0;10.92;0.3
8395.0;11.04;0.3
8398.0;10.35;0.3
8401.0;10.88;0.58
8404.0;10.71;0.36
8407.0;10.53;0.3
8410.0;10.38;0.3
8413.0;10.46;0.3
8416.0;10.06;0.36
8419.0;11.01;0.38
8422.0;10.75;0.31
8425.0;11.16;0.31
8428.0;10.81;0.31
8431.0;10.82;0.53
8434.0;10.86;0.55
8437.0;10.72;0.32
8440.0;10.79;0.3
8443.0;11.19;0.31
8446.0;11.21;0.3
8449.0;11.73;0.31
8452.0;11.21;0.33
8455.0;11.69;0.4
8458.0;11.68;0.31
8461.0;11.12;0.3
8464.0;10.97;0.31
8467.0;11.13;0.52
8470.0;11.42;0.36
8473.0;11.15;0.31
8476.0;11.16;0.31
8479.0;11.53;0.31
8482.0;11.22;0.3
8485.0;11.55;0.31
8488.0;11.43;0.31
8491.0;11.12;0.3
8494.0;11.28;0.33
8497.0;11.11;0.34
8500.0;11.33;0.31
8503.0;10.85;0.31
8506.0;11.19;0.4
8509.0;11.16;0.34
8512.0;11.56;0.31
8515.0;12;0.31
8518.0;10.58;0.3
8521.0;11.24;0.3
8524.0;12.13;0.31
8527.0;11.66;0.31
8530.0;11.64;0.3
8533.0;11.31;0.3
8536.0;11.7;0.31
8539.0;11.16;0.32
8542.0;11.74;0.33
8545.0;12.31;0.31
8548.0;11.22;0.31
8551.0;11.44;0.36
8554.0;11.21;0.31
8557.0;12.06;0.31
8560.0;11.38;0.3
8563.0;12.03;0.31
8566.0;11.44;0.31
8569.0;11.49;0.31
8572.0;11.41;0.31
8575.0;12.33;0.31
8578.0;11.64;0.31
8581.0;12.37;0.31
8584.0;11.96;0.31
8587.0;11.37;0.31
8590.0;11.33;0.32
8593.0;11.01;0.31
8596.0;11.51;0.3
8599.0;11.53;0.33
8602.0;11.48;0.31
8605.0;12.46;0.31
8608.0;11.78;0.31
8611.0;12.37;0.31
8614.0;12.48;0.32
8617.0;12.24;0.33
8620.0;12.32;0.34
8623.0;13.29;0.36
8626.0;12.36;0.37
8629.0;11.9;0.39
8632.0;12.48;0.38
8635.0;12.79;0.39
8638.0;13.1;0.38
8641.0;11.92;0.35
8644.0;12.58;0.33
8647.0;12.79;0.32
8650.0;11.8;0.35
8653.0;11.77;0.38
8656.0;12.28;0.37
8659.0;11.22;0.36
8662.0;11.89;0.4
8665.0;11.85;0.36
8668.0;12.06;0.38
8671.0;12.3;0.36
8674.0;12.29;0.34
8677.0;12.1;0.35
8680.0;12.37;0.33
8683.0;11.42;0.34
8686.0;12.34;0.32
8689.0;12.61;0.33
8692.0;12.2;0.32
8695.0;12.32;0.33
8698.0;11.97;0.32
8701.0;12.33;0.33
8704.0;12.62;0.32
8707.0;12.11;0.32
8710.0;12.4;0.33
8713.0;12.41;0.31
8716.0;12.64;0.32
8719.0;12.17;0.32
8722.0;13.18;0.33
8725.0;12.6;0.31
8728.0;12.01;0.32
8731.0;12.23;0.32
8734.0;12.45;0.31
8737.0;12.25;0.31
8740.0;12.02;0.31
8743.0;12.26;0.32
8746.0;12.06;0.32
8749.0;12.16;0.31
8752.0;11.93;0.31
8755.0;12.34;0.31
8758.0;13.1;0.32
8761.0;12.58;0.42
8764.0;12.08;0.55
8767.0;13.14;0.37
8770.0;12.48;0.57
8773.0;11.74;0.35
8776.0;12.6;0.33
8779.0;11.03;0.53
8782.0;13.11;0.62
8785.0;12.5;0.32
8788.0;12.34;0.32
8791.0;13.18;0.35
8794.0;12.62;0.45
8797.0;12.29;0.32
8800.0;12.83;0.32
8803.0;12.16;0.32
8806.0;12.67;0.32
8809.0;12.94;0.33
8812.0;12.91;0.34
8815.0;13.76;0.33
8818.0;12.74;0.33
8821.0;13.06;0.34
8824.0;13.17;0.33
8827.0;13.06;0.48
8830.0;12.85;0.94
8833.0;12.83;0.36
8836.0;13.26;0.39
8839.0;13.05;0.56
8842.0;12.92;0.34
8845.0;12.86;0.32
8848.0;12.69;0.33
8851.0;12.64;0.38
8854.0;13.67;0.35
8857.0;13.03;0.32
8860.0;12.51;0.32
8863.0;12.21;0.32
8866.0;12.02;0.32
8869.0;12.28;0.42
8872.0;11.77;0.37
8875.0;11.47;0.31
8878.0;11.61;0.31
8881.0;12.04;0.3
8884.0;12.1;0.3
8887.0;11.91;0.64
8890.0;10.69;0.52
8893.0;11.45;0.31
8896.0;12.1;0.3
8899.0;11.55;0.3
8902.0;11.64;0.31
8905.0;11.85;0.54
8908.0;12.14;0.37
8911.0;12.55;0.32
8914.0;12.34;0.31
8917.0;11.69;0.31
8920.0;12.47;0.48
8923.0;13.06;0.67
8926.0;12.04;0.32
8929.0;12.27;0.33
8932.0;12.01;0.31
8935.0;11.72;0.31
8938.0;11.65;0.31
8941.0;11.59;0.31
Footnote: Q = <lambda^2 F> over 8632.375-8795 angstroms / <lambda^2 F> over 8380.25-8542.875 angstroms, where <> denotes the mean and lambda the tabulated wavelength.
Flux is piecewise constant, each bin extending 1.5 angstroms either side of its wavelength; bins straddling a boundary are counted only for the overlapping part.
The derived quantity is 1.2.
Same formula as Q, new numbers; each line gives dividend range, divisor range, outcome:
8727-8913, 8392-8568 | 1.20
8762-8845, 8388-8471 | 1.27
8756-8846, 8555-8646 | 1.11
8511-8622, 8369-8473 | 1.11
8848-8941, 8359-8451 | 1.25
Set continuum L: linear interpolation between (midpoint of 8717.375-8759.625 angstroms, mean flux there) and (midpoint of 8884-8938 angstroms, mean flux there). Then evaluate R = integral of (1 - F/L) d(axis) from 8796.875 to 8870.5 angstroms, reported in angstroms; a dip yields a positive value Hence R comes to -4.2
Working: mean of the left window 12.3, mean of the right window 12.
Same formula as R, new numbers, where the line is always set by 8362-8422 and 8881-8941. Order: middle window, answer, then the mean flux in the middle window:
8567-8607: -1.8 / 11.7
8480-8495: -0.5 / 11.3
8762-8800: -2.6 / 12.4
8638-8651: -1.2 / 12.4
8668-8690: -1.5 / 12.2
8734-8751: -0.9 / 12.2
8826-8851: -2.4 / 12.9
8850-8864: -1.2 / 12.8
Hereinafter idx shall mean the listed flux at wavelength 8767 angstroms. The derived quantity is 13.14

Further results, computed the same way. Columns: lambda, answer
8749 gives 12.16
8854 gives 13.67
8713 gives 12.41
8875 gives 11.47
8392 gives 10.92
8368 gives 10.74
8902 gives 11.64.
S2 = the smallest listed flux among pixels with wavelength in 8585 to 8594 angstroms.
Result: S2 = 11.01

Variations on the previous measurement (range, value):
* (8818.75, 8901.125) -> 10.69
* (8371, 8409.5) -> 10.35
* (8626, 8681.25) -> 11.22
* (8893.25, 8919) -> 11.55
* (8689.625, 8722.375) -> 11.97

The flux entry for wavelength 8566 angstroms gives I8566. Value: 11.44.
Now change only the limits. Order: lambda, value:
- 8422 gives 10.75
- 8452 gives 11.21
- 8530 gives 11.64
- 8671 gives 12.3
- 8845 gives 12.86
